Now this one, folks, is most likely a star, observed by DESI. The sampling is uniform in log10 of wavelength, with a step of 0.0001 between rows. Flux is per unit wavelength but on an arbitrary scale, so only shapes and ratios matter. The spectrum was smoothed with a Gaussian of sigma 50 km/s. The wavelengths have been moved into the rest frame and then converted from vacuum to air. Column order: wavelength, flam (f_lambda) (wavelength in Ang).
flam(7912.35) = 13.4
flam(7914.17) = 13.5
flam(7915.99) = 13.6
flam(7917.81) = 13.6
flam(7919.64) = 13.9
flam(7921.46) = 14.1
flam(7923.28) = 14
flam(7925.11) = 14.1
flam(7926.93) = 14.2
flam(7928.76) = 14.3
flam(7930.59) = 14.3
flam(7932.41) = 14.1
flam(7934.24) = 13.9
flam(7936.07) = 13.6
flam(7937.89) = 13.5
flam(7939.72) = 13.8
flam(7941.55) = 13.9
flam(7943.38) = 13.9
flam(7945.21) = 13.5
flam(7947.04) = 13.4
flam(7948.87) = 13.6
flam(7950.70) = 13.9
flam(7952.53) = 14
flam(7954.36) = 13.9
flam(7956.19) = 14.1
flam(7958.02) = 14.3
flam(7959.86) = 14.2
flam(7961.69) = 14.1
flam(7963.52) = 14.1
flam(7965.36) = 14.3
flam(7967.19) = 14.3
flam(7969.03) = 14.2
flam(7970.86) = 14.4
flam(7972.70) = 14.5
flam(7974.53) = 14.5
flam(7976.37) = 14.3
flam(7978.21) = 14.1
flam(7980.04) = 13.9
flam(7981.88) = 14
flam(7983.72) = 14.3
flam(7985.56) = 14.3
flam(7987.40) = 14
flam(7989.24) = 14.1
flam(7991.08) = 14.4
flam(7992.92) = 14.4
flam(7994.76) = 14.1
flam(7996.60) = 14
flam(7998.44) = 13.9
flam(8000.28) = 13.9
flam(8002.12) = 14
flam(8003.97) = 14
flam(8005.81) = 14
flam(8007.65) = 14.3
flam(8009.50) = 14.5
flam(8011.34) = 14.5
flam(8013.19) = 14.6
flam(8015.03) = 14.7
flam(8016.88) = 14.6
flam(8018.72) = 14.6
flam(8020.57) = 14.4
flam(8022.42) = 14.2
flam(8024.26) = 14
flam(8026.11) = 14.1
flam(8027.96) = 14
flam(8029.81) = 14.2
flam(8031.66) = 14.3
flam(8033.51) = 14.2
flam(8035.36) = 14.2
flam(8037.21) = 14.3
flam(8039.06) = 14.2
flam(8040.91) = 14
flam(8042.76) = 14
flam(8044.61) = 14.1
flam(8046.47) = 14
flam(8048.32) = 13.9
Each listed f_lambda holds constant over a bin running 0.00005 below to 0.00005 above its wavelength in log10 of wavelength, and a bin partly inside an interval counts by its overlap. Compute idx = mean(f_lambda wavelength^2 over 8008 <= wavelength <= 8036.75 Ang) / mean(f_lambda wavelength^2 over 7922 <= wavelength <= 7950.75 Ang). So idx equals 1.06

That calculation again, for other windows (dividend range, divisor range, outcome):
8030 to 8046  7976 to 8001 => 1.02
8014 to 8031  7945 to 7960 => 1.05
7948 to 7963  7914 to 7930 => 1.01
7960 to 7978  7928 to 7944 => 1.04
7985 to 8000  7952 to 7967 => 1.01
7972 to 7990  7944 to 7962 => 1.03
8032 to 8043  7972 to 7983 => 1.01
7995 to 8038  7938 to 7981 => 1.03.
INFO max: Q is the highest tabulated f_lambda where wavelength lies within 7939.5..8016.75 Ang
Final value 14.7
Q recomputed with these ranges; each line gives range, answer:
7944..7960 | 14.3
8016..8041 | 14.6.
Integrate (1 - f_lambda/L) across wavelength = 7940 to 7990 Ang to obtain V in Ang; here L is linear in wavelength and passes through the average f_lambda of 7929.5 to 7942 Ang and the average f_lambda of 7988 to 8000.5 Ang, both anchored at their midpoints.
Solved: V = -0.3 Ang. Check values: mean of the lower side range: 13.9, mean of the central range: 14.1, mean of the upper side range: 14.1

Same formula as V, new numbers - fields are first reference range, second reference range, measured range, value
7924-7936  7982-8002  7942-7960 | 0.3 Ang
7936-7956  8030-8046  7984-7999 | -0.2 Ang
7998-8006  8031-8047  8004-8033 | -0.6 Ang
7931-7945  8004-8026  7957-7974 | -0.3 Ang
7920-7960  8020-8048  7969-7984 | -0.3 Ang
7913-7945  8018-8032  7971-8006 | -0.2 Ang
